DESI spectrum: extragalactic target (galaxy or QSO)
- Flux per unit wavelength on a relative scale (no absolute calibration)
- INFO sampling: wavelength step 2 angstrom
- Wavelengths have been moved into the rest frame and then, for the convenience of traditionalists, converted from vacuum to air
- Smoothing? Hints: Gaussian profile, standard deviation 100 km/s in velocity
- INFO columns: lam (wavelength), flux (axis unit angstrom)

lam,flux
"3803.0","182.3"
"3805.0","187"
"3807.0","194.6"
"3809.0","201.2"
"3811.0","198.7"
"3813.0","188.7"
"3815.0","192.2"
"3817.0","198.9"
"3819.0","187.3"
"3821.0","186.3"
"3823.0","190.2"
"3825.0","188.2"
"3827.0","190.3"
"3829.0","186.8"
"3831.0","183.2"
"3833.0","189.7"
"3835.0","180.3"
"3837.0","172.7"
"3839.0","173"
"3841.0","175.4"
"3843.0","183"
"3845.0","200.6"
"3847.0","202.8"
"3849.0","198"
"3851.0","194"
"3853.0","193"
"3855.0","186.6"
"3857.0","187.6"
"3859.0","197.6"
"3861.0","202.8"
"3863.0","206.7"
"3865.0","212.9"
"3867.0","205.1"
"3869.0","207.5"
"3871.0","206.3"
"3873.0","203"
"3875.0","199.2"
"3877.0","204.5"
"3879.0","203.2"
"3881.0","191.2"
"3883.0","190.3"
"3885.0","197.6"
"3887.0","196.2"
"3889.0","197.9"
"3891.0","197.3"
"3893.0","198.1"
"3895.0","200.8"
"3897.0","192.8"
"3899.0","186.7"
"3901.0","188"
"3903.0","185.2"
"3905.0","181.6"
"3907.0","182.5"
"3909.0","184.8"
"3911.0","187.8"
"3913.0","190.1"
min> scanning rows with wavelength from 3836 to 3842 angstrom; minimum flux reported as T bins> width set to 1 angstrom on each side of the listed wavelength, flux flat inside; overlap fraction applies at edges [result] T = 172.7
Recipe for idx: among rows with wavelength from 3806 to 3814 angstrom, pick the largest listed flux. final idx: 201.2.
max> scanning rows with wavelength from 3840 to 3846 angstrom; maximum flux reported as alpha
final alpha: 200.6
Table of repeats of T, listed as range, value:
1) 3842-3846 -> 183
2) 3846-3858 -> 186.6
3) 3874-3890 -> 190.3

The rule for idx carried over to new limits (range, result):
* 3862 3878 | 212.9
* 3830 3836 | 189.7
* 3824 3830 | 190.3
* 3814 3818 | 198.9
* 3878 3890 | 203.2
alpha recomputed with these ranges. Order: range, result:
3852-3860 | 197.6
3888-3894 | 198.1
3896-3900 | 192.8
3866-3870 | 207.5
